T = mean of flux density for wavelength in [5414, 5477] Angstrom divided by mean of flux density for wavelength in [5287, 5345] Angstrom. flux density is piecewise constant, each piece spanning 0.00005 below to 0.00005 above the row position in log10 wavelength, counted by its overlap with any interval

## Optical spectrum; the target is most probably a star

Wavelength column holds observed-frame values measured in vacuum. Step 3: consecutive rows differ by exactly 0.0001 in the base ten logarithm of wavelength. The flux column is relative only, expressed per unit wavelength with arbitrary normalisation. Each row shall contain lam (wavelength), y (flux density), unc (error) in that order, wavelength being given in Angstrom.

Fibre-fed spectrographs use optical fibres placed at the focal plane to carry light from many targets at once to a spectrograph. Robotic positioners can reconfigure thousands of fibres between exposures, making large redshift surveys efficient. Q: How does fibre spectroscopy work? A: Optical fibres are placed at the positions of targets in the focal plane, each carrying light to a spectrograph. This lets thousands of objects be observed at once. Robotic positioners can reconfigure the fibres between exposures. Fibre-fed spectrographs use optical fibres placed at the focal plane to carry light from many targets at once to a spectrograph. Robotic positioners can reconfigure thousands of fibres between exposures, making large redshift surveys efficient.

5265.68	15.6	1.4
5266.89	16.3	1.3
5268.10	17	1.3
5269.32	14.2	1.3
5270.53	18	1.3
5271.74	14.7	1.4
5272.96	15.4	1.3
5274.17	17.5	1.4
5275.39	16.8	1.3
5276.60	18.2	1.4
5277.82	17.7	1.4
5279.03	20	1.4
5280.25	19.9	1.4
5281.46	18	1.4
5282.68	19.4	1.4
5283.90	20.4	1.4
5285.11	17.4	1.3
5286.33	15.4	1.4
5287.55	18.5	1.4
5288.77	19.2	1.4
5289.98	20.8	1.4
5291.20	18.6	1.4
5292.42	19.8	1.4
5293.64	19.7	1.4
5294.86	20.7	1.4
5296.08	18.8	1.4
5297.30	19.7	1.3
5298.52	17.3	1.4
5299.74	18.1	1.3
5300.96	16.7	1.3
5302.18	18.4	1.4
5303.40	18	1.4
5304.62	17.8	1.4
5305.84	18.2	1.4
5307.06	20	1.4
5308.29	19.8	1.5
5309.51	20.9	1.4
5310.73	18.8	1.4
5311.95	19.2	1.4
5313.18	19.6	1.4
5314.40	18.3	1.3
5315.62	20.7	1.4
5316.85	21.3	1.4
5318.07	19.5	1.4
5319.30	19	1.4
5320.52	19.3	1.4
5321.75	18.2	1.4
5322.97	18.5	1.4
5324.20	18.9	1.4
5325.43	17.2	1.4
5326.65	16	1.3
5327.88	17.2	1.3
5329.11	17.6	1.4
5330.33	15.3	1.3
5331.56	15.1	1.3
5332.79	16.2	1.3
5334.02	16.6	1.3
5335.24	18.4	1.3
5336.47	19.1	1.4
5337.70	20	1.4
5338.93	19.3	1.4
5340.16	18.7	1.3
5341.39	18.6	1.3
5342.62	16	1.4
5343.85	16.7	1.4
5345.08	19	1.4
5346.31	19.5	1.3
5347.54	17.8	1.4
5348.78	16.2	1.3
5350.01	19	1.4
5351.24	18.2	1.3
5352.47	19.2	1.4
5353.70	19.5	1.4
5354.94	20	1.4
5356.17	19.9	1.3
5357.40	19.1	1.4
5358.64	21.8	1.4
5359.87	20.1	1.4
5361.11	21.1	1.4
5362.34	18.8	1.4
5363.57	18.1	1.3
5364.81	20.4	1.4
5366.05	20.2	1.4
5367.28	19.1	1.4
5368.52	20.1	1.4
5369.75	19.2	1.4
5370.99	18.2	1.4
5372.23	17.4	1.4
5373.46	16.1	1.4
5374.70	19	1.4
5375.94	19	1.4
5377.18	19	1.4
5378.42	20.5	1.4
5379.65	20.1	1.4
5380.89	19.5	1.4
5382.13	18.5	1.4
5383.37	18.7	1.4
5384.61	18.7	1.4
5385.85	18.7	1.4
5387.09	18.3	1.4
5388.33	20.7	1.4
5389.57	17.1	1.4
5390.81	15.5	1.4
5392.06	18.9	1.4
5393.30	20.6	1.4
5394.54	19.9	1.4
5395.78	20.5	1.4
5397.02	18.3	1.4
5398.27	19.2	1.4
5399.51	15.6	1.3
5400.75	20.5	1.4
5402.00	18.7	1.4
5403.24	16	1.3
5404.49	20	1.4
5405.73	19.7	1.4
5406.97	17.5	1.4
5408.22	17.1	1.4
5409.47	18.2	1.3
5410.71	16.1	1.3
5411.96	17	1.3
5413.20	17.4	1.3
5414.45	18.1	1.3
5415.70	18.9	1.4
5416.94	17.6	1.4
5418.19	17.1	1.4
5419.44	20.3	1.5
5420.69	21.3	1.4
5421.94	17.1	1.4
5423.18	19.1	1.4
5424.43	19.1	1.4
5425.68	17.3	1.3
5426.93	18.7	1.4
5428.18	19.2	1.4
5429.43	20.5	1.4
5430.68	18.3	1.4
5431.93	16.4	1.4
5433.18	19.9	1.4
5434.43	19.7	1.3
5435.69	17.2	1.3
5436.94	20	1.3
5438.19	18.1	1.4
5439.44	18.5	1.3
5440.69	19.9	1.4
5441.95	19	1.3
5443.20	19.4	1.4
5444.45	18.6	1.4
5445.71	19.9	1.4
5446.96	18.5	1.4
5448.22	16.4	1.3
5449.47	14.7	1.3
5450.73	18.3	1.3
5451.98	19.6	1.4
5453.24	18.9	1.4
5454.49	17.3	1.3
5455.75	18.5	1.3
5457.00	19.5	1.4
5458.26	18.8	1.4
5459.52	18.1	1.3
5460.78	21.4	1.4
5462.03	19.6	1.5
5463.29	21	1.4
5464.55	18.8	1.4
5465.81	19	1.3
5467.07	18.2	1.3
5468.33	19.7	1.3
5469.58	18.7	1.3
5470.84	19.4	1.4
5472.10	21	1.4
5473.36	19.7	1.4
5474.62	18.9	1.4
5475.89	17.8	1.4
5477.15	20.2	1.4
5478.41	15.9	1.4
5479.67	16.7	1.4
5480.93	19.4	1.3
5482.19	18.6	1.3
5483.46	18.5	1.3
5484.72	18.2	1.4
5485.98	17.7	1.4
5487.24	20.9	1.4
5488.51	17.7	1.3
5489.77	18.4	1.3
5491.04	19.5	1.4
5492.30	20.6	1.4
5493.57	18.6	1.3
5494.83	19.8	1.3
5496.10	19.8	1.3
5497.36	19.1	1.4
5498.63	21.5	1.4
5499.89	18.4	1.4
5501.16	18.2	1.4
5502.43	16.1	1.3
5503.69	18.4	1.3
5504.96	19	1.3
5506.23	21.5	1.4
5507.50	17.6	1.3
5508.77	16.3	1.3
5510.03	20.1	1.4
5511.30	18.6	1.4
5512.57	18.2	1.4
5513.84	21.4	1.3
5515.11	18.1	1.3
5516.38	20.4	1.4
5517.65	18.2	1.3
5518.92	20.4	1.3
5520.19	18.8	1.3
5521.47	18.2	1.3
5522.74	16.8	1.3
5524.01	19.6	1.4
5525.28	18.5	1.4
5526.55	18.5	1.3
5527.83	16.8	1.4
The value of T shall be 1.02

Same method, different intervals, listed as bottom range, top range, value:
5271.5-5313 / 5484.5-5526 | 1.02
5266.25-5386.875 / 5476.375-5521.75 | 1.02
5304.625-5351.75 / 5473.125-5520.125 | 1.03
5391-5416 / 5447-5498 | 1.03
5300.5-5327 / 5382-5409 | 0.98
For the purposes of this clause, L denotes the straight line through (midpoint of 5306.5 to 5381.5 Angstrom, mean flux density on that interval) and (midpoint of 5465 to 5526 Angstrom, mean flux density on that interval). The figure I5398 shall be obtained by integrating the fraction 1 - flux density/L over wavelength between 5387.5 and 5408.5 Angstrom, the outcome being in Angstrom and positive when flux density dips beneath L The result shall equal 0.2 Angstrom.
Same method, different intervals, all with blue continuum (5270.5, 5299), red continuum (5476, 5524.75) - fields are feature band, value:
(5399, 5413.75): 0.64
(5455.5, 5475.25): -0.69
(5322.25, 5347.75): 1.12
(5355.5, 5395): -1.15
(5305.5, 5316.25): -0.62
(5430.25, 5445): -0.04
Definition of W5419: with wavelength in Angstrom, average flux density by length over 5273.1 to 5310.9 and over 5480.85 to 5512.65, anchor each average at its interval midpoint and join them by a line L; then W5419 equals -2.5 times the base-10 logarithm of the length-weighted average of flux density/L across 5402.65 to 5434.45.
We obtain 0.03 mag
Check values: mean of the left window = 18.7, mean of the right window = 18.9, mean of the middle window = 18.3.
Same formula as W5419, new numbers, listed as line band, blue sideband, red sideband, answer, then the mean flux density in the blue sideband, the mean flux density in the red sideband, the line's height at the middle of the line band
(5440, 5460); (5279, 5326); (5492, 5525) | 0.03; 19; 19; 19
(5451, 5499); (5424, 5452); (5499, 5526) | -0.02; 18.5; 18.7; 18.6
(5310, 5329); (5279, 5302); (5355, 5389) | 0.01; 18.8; 19.3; 19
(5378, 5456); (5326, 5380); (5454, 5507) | 0.01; 18.6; 19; 18.8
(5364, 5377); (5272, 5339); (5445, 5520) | -0.01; 18.5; 18.9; 18.6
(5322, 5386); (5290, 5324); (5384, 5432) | 0.01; 19.1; 18.5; 18.8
